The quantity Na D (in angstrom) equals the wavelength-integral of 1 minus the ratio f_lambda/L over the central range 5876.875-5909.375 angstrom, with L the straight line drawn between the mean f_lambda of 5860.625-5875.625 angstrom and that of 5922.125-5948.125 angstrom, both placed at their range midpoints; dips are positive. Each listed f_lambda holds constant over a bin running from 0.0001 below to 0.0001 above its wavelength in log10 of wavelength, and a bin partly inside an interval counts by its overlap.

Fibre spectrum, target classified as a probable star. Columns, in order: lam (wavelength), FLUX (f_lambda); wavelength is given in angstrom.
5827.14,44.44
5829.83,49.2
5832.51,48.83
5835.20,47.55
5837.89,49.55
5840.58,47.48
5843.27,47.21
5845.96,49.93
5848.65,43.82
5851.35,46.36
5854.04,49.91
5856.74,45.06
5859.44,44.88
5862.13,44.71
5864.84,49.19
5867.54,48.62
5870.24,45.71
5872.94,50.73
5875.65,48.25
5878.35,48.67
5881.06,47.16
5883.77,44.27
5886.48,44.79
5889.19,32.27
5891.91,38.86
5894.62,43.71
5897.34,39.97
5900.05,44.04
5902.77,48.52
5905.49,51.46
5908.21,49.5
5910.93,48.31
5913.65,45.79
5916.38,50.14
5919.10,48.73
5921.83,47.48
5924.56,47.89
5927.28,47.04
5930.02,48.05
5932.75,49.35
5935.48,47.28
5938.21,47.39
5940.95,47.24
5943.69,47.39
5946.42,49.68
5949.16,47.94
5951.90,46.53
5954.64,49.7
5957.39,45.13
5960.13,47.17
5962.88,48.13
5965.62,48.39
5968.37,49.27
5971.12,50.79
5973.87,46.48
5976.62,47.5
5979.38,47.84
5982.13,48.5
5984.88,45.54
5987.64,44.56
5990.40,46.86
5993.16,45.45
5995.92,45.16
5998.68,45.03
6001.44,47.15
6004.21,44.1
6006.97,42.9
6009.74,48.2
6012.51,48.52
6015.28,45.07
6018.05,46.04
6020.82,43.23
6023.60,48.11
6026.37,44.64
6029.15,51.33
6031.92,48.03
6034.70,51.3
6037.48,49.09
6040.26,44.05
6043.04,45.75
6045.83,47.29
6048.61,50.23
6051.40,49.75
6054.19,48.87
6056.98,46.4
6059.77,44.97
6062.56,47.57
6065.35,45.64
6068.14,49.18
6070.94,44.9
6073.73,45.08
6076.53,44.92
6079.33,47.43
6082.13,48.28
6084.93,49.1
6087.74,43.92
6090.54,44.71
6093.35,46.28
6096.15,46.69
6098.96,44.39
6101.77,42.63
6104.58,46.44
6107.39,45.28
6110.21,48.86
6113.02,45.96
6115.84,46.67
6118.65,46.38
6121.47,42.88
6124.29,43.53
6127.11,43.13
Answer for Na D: 2.33 angstrom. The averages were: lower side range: 47.8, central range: 44.4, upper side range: 47.9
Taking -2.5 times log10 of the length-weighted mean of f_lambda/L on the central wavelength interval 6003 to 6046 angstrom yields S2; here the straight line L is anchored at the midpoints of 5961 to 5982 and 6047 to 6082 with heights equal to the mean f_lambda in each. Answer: 0.021 mag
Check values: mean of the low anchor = 48.3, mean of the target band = 46.7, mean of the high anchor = 47.1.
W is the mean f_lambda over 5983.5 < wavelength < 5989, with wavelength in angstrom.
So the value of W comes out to 45.1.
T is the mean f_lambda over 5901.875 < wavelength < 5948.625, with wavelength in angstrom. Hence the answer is 48.3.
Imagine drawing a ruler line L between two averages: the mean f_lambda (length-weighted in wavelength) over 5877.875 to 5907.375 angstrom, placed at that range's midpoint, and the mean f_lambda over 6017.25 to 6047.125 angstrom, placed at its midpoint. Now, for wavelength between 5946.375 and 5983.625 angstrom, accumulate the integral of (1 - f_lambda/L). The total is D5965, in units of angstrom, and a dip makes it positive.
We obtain -2.0 angstrom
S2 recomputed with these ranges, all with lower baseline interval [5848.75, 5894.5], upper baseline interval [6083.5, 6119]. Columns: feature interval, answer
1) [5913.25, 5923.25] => -0.06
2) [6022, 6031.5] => -0.05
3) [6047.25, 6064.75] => -0.05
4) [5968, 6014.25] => -0.02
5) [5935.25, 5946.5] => -0.05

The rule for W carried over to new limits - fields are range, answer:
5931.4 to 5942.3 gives 47.8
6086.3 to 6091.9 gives 44.3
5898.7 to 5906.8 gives 48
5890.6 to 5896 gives 41.3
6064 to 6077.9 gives 46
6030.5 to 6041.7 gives 48.2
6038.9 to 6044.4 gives 44.9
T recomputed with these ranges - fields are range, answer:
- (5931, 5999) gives 47.4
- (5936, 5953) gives 47.7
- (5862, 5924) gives 46.2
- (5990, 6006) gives 45.5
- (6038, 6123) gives 46.4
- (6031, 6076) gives 47.3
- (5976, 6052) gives 46.8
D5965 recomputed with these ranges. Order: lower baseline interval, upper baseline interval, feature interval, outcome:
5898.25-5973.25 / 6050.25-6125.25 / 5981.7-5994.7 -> 0.4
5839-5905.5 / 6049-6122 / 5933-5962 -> -1.1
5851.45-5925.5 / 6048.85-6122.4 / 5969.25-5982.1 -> -0.5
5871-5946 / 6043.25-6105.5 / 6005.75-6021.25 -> 0.2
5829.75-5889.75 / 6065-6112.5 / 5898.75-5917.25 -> -0.6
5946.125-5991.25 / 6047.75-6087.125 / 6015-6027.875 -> 0.5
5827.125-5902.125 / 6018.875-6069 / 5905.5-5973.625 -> -2.3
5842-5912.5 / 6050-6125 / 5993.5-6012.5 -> 0.2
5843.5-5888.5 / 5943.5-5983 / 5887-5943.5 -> 1.5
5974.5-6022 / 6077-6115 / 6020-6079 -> -1.5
